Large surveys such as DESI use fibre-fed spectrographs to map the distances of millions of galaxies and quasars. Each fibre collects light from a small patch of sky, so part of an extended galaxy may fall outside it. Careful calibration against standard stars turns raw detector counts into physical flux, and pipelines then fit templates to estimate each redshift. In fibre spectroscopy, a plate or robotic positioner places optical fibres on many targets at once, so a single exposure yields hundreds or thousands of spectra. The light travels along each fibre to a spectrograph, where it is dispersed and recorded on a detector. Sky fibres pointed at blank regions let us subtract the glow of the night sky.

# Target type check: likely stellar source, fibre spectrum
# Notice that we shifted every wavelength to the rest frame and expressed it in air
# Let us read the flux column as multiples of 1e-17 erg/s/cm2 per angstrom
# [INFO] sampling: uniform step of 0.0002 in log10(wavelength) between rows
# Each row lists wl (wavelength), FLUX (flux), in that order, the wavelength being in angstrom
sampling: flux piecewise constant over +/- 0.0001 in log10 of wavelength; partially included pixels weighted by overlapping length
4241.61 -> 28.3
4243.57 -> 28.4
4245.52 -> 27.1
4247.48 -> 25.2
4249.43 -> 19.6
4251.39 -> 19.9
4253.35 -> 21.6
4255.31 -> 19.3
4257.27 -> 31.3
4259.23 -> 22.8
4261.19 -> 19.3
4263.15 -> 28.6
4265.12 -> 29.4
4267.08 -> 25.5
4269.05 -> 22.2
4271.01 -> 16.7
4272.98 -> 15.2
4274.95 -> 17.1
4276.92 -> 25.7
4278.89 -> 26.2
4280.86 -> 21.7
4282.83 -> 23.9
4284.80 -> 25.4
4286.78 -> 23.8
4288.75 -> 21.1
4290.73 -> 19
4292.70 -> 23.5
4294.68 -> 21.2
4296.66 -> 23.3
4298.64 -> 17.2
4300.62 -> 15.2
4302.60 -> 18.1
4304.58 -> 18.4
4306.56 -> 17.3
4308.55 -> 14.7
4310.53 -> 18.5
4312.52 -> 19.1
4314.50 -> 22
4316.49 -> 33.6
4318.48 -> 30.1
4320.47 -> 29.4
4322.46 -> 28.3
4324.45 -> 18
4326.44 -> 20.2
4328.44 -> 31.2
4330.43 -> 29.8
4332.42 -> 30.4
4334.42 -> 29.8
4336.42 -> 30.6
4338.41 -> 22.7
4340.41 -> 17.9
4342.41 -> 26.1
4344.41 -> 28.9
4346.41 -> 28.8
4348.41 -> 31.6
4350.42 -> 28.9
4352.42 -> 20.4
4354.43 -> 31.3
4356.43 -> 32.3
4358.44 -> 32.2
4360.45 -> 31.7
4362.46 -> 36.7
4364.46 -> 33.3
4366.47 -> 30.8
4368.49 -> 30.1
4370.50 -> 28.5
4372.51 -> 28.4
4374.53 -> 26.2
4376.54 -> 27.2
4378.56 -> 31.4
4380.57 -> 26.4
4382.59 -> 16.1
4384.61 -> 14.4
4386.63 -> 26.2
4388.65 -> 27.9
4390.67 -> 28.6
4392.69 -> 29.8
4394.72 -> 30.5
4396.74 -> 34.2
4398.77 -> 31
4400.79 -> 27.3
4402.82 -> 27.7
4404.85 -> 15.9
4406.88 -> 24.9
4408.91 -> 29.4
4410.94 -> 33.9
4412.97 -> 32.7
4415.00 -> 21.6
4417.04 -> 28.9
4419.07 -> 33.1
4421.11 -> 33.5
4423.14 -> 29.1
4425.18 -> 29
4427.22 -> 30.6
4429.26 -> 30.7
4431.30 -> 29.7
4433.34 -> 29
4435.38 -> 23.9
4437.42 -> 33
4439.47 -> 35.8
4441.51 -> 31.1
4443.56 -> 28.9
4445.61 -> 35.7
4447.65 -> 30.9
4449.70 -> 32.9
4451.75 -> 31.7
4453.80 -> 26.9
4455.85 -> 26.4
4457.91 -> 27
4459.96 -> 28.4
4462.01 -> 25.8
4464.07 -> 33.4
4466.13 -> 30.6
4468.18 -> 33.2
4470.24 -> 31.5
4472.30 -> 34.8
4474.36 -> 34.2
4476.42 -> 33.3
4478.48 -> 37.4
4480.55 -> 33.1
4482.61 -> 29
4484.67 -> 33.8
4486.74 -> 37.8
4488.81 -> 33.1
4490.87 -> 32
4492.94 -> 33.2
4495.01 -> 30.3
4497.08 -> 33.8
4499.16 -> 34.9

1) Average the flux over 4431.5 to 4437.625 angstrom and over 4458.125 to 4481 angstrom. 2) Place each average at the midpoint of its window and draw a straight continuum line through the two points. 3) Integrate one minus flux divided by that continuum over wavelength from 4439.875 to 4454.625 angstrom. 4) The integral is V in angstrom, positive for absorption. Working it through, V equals -0.9 angstrom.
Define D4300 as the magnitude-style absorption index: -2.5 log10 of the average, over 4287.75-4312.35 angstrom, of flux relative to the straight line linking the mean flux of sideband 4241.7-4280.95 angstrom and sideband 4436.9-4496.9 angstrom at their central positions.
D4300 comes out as 0.29 mag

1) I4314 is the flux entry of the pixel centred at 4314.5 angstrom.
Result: 22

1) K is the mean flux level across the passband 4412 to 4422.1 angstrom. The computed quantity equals 29.9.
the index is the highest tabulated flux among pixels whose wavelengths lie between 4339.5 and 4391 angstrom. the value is 36.7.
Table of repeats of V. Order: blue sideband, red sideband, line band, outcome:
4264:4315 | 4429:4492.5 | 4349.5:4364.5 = -3.4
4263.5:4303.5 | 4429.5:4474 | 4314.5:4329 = -1.9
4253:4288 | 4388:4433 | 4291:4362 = 1.7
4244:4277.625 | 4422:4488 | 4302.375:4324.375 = 2.2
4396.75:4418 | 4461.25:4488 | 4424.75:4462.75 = 0.7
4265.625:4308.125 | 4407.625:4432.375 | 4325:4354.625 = -3.0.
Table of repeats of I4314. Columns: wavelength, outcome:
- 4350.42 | 28.9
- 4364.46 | 33.3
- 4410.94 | 33.9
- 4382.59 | 16.1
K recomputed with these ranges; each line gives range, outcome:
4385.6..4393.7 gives 28.1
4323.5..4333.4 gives 26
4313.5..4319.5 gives 28.6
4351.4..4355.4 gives 25.8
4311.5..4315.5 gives 20.5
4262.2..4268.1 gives 27.8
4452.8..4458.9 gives 26.7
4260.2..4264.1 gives 23.9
